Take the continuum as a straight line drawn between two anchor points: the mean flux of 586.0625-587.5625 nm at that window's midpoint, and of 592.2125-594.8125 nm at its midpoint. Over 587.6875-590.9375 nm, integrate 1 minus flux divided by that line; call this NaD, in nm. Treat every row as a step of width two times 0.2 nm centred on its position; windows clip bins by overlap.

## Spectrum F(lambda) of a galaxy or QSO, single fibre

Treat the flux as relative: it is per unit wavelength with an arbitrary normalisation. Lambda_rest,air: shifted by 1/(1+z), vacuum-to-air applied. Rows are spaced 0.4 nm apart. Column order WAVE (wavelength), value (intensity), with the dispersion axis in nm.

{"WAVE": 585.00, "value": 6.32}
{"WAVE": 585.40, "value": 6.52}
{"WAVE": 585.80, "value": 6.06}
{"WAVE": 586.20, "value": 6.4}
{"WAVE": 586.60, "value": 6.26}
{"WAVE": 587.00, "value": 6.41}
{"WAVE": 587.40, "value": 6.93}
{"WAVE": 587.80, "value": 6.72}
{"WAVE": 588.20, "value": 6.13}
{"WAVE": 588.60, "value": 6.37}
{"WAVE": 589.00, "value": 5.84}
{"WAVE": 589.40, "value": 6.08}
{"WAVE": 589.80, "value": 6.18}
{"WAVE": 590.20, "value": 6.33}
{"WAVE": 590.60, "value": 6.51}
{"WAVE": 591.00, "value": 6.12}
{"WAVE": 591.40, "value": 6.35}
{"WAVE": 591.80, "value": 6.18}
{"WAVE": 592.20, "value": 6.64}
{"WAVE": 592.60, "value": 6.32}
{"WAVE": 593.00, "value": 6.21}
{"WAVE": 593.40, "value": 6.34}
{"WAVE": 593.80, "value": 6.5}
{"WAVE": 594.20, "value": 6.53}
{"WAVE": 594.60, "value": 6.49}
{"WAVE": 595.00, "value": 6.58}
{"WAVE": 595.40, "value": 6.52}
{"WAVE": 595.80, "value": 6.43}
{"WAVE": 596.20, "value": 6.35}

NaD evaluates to 0.107 nm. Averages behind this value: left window 6.49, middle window 6.25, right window 6.42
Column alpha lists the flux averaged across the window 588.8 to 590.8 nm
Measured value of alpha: 6.19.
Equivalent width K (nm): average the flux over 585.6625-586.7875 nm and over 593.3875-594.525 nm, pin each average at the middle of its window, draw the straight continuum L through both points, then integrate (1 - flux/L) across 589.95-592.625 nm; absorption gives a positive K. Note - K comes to 0.02 nm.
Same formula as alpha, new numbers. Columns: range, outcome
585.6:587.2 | 6.28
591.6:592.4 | 6.41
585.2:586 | 6.29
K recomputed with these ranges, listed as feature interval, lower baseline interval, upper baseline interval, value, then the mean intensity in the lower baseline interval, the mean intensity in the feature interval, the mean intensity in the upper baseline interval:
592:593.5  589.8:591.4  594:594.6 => 0.01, 6.31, 6.38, 6.52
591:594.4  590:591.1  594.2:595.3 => 0.04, 6.34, 6.37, 6.53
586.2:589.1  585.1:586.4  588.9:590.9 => -0.06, 6.33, 6.4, 6.2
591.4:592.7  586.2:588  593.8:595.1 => 0.03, 6.56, 6.38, 6.52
